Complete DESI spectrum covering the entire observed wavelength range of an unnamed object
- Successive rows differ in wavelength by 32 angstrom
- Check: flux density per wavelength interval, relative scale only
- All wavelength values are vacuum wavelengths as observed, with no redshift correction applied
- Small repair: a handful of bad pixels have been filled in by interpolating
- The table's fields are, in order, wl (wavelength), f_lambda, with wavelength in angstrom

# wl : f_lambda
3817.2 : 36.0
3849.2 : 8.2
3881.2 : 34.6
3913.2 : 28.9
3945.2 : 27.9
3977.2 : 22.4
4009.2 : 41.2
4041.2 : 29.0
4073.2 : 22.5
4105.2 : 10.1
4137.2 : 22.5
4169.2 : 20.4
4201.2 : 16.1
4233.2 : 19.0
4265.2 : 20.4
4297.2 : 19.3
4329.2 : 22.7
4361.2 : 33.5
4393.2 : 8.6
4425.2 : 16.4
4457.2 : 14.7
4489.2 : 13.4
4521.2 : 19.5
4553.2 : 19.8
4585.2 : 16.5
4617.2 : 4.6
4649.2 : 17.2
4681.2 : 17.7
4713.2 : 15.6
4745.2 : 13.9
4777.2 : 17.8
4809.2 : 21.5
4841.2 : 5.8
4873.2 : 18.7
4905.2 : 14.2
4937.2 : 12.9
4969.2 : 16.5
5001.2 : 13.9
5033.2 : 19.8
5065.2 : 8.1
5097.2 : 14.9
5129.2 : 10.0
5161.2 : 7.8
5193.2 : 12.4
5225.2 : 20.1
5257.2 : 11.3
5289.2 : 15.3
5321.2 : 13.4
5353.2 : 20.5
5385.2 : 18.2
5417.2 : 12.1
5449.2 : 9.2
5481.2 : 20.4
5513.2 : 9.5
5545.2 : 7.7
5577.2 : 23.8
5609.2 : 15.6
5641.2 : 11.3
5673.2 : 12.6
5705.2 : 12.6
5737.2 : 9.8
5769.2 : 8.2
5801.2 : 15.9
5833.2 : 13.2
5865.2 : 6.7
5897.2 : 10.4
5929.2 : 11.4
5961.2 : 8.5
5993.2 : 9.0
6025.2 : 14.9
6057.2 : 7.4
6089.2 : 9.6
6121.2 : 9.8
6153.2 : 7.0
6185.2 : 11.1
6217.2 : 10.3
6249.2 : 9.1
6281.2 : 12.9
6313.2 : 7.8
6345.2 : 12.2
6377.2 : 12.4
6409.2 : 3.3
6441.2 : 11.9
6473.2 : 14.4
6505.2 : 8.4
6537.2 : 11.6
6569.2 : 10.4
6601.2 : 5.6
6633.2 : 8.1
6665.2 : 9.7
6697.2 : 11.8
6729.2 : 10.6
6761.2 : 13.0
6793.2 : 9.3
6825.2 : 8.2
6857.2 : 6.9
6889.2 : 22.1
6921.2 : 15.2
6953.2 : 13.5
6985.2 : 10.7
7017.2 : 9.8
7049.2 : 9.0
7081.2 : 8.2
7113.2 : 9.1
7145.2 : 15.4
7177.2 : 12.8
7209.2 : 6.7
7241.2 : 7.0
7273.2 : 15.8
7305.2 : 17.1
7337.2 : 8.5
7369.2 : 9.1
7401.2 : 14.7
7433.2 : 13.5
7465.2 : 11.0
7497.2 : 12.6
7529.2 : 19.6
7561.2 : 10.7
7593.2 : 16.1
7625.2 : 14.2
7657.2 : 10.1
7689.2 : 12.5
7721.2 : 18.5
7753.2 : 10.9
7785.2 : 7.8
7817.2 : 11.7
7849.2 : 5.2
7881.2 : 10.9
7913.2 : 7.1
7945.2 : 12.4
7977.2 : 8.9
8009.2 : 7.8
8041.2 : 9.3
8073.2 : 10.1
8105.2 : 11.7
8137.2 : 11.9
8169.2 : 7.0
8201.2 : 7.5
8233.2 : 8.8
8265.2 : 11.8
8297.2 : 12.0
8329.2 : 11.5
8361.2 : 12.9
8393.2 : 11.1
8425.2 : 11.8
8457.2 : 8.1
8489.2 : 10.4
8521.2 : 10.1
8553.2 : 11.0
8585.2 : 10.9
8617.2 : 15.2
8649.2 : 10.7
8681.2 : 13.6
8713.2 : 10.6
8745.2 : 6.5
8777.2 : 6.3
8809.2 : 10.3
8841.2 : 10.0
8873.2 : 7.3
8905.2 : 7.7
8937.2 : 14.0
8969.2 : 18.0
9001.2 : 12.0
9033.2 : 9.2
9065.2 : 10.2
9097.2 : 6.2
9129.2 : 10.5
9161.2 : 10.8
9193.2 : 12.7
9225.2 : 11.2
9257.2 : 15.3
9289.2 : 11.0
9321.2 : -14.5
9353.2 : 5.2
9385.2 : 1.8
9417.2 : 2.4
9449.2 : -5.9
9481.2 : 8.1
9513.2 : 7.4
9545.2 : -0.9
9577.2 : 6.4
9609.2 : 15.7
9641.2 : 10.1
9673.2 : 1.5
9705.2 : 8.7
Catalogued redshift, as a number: 0.85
